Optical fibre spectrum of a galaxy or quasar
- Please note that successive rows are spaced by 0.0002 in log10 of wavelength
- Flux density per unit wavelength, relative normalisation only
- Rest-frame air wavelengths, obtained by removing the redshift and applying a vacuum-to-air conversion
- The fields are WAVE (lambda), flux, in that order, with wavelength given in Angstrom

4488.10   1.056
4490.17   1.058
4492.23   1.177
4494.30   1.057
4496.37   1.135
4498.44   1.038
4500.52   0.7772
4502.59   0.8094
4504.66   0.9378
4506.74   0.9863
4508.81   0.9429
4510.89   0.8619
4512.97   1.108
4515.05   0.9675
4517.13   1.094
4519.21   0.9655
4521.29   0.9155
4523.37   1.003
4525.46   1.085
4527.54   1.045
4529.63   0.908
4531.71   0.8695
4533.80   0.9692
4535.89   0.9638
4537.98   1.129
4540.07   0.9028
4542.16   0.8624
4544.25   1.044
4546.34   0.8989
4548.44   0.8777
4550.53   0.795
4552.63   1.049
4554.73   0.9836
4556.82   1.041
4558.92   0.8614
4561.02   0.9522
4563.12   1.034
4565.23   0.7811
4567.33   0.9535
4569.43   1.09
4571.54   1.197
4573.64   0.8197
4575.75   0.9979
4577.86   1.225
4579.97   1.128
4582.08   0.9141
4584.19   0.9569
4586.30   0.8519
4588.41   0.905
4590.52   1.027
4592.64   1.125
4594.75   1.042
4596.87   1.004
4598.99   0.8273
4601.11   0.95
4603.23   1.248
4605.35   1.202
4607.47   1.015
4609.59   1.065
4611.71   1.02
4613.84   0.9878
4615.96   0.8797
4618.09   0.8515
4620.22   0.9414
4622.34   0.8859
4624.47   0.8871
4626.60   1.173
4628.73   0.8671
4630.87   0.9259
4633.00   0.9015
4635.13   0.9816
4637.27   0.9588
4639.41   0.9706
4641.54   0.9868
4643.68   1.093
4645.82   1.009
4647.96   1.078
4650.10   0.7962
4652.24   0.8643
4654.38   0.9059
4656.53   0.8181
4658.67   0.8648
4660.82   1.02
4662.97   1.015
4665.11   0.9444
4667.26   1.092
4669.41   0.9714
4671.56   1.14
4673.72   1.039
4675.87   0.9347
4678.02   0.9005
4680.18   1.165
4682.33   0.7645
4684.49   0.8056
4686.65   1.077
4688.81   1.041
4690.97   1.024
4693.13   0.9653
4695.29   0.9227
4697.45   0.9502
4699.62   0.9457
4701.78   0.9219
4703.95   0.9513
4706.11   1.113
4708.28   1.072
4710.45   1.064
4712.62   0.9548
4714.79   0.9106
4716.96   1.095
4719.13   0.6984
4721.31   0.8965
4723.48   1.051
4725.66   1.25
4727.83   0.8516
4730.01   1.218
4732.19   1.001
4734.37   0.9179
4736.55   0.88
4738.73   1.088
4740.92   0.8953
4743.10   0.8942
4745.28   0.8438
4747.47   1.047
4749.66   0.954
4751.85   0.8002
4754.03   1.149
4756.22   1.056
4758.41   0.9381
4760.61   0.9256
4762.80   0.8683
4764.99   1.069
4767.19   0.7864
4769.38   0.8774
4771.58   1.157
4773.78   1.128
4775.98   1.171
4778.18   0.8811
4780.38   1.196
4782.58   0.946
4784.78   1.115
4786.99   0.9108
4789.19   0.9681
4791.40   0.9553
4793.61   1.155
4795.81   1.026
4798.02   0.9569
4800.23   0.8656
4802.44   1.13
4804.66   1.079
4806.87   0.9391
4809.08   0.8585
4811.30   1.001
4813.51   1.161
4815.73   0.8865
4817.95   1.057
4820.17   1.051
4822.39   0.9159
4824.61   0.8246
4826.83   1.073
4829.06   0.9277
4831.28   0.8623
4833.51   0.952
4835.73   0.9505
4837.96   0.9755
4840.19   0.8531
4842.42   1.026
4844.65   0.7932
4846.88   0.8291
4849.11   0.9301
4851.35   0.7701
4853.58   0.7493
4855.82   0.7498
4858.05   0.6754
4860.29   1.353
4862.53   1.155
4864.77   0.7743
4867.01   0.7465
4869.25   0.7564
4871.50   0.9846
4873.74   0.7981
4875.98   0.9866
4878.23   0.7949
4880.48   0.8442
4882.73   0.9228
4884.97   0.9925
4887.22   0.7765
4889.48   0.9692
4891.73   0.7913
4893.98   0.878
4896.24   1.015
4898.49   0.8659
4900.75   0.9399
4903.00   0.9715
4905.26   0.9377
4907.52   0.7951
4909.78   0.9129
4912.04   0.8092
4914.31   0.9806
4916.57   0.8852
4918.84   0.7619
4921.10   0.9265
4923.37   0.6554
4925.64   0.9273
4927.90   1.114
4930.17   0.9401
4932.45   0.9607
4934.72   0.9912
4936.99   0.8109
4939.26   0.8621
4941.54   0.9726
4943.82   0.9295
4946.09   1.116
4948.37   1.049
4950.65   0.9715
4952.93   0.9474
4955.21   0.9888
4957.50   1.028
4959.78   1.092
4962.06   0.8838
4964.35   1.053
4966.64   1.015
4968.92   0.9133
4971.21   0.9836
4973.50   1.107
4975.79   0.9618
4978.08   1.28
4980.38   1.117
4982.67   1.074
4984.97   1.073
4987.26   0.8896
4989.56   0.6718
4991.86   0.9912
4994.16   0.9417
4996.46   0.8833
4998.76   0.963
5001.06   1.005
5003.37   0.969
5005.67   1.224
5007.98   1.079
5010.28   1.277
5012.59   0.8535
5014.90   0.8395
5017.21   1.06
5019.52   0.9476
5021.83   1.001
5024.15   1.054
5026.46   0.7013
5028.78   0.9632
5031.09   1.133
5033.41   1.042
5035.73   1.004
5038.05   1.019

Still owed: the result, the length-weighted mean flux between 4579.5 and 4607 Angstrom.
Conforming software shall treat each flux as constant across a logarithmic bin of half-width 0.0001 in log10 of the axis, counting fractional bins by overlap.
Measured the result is 1.01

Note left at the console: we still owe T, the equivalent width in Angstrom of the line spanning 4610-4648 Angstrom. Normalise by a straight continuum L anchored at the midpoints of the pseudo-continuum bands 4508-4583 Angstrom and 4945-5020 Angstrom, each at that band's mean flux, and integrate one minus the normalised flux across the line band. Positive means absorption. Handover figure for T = 0.74 Angstrom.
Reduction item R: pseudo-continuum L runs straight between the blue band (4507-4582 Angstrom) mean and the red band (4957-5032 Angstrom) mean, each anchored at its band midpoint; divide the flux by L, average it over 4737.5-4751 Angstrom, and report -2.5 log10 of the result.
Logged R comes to 0.04 mag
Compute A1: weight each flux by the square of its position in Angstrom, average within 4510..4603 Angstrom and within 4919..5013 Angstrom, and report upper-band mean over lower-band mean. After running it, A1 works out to 1.20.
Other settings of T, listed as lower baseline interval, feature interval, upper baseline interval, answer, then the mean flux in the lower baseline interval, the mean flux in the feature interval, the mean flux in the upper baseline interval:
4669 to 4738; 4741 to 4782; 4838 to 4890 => -1.58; 0.985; 0.983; 0.88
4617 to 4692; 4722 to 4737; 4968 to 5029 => -0.89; 0.963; 1.03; 0.994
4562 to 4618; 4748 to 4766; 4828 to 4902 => -0.69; 1.01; 0.972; 0.891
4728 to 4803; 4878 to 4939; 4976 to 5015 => 6.51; 0.991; 0.896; 1.01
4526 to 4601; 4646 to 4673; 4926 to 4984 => 0.52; 0.973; 0.962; 1.01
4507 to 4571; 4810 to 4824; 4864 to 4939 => -1.52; 0.967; 1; 0.886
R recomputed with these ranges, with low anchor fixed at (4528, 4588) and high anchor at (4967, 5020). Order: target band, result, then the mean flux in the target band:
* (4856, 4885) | 0.11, 0.898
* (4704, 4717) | -0.05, 1.02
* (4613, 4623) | 0.07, 0.909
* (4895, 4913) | 0.10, 0.907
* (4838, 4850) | 0.11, 0.894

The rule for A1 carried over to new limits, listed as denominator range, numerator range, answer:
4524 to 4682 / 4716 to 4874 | 1.06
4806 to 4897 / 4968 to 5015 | 1.17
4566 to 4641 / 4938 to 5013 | 1.18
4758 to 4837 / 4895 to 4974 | 1.01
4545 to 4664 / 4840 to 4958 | 1.05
